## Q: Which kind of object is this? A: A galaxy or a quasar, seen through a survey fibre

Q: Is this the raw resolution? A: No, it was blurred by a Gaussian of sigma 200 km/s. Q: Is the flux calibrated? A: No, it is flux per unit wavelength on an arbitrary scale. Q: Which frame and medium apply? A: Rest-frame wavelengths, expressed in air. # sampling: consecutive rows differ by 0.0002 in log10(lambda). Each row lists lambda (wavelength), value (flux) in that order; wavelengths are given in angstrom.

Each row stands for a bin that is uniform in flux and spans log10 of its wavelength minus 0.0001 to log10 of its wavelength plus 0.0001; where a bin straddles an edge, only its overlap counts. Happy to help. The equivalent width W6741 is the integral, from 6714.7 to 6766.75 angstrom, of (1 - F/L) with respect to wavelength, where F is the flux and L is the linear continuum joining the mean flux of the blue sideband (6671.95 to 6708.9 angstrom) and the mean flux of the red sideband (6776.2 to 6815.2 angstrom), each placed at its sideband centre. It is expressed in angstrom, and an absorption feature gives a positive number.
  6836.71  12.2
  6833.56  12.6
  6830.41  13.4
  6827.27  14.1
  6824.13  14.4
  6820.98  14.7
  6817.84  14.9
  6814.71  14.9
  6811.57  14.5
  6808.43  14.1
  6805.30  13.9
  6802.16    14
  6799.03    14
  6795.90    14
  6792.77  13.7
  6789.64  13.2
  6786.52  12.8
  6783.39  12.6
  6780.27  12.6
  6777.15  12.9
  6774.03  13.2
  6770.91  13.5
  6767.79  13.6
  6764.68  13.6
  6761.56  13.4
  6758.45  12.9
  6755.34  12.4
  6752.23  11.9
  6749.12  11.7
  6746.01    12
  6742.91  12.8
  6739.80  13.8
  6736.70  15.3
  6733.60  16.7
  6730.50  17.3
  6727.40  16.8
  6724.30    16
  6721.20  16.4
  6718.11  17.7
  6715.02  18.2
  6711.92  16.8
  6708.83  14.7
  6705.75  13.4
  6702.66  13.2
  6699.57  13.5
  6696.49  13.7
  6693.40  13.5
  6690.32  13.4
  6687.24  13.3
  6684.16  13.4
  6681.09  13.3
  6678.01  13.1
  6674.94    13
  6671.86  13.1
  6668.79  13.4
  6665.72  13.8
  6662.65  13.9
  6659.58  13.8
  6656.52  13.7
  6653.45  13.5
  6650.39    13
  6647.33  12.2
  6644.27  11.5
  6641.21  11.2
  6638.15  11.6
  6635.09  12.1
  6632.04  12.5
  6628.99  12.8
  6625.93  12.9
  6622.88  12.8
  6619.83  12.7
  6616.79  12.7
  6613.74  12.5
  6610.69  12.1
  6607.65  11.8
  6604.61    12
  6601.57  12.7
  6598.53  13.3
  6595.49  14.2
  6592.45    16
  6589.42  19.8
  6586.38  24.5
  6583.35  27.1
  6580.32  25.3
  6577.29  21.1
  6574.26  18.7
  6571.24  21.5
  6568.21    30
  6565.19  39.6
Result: -4.1 angstrom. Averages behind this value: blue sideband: 13.4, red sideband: 13.6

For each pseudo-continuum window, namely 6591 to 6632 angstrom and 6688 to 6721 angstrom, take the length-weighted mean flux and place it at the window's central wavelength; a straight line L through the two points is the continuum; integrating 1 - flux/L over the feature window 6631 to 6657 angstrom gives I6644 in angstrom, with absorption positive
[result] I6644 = 2.48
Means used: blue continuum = 12.9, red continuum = 14.8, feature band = 12.3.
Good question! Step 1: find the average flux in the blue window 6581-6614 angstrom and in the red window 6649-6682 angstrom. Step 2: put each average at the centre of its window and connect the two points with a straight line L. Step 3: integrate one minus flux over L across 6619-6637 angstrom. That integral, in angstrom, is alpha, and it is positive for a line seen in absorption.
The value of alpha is 2.91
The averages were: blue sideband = 16.4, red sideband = 13.4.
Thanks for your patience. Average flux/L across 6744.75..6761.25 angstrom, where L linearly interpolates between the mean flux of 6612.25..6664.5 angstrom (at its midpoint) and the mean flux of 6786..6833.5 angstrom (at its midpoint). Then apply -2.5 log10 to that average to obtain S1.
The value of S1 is 0.11 mag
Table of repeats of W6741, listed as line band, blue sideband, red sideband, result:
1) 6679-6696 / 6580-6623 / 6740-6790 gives 1.0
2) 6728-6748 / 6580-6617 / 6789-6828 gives 0.3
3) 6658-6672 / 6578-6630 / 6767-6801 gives 1.2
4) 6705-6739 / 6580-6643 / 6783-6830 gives -4.8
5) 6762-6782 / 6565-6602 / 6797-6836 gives 2.9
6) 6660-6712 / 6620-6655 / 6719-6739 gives 3.2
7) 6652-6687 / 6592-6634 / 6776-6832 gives -0.8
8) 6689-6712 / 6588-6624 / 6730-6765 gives -0.5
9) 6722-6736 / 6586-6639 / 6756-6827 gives -3.0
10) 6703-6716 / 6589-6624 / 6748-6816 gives -2.0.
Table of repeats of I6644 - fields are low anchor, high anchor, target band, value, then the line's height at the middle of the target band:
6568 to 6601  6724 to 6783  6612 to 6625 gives 4.4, 19.1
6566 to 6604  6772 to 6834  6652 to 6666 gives 3.4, 18.2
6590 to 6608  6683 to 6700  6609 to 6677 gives 4.3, 13.6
